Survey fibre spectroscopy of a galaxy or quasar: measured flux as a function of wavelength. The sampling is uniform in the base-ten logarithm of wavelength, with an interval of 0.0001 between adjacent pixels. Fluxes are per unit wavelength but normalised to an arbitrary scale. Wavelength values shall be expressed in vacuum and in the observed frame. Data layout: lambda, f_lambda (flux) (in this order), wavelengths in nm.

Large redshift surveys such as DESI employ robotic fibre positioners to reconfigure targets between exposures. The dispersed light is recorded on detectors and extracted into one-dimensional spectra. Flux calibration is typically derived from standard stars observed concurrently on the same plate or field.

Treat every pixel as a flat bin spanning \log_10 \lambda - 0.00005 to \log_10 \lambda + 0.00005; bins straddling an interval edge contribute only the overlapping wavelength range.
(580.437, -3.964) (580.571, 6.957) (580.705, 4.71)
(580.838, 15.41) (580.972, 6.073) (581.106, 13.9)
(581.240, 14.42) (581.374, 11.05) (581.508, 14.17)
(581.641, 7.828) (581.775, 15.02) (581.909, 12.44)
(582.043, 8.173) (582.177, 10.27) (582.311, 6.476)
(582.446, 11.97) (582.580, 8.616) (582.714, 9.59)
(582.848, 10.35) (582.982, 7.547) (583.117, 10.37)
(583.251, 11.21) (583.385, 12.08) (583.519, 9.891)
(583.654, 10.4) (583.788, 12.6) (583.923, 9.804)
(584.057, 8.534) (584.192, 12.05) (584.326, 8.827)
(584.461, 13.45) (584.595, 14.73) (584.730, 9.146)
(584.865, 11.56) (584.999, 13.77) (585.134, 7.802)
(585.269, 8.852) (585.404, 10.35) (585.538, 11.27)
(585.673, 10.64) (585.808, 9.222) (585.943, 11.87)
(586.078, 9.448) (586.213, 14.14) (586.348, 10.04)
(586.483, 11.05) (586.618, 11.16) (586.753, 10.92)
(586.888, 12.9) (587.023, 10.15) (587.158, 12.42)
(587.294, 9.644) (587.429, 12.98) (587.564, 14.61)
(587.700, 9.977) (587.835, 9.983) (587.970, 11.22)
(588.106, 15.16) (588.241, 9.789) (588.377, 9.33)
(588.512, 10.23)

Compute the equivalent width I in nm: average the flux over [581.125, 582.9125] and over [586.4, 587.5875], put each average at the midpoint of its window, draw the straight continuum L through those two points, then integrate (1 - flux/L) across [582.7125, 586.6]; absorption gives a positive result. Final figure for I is 0.188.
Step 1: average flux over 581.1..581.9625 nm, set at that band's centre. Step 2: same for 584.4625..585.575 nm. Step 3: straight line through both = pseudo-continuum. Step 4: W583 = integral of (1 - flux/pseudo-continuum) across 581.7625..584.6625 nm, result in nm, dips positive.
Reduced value 0.31 nm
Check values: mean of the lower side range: 12.6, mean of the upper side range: 11.1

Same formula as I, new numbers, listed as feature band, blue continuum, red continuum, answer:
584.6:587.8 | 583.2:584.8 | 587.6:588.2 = 0.084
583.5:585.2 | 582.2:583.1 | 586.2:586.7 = -0.143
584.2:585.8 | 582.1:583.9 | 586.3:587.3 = -0.044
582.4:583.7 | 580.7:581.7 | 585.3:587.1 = 0.122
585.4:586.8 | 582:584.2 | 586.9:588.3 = 0.018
